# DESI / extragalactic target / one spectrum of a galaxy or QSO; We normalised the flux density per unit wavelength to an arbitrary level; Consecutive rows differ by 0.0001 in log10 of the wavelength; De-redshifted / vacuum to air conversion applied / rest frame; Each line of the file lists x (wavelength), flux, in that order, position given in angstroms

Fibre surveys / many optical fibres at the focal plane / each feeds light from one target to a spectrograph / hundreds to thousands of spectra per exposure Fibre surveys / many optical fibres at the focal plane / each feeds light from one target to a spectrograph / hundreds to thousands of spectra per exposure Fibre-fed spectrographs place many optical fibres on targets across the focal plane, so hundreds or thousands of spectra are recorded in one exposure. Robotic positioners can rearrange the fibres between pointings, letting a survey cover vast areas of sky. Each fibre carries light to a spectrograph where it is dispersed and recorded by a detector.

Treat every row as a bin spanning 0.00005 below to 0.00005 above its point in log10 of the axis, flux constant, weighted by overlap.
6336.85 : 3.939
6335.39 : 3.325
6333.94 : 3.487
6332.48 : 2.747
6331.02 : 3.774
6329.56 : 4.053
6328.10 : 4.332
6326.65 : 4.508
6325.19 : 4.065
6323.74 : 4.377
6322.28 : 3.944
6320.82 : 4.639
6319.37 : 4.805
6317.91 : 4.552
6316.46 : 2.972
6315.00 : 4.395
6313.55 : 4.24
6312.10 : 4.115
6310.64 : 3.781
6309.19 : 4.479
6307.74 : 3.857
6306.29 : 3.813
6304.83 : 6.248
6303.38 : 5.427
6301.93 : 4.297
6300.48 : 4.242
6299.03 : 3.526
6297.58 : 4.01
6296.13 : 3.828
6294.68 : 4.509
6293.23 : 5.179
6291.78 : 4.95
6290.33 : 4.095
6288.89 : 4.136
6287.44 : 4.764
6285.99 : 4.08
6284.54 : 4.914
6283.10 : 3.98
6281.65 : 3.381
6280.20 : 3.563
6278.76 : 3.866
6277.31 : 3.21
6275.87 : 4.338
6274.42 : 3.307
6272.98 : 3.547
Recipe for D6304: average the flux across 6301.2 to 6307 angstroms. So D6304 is 4.94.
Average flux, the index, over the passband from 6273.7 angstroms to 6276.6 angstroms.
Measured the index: 3.82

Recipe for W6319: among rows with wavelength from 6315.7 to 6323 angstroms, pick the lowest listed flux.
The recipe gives 2.972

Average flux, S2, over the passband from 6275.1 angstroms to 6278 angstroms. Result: 3.77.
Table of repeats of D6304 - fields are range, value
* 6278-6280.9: 3.71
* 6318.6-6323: 4.46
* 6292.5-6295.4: 4.84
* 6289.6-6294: 4.74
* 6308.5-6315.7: 4.2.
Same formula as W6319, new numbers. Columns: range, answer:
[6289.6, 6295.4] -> 4.095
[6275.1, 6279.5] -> 3.21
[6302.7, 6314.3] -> 3.781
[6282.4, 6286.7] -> 3.98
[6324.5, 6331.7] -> 3.774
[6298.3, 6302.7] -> 3.526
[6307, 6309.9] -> 3.857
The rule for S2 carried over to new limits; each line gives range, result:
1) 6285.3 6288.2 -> 4.42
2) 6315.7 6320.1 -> 4.11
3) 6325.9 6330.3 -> 4.29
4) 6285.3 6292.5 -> 4.41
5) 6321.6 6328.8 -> 4.25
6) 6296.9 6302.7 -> 4.03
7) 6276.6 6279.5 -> 3.54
